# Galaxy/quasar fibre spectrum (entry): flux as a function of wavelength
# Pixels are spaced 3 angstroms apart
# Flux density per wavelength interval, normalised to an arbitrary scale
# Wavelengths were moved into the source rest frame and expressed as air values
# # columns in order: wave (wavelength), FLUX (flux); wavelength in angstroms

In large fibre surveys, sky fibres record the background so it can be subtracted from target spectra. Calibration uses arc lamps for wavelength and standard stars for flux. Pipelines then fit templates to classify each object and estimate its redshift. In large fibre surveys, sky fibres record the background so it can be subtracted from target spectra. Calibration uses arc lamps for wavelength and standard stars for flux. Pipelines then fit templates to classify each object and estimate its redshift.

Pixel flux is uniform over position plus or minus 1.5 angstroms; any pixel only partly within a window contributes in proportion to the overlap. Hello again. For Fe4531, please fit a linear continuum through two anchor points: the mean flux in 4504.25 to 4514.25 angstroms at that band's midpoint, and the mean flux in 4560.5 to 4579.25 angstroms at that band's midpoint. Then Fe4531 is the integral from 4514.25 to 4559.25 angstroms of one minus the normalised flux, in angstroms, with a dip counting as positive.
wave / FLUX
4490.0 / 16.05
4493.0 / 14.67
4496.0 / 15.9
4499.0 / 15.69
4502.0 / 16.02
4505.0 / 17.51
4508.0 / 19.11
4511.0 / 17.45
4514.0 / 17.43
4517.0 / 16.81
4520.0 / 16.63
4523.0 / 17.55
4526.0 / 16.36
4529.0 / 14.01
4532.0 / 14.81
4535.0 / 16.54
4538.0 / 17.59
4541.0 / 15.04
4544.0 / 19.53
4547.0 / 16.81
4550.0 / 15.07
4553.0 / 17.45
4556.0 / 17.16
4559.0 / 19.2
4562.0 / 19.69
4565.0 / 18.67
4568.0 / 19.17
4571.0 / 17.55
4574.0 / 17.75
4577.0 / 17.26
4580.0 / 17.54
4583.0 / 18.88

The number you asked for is 3.64 angstroms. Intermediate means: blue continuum 18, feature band 16.7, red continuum 18.3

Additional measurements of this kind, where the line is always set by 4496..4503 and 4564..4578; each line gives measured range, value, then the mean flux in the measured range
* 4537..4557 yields 0.47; 16.9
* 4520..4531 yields 0.43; 16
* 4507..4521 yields -1.00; 17.5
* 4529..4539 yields 0.61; 15.9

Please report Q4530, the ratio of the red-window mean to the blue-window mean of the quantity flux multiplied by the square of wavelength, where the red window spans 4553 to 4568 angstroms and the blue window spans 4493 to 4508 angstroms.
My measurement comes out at 1.2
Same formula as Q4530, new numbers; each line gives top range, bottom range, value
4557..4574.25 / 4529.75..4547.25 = 1.14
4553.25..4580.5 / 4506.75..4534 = 1.12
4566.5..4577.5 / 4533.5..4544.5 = 1.08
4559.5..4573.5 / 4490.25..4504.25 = 1.23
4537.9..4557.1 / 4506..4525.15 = 0.98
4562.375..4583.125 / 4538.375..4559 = 1.08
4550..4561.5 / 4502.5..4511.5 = 1.01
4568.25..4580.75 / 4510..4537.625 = 1.10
